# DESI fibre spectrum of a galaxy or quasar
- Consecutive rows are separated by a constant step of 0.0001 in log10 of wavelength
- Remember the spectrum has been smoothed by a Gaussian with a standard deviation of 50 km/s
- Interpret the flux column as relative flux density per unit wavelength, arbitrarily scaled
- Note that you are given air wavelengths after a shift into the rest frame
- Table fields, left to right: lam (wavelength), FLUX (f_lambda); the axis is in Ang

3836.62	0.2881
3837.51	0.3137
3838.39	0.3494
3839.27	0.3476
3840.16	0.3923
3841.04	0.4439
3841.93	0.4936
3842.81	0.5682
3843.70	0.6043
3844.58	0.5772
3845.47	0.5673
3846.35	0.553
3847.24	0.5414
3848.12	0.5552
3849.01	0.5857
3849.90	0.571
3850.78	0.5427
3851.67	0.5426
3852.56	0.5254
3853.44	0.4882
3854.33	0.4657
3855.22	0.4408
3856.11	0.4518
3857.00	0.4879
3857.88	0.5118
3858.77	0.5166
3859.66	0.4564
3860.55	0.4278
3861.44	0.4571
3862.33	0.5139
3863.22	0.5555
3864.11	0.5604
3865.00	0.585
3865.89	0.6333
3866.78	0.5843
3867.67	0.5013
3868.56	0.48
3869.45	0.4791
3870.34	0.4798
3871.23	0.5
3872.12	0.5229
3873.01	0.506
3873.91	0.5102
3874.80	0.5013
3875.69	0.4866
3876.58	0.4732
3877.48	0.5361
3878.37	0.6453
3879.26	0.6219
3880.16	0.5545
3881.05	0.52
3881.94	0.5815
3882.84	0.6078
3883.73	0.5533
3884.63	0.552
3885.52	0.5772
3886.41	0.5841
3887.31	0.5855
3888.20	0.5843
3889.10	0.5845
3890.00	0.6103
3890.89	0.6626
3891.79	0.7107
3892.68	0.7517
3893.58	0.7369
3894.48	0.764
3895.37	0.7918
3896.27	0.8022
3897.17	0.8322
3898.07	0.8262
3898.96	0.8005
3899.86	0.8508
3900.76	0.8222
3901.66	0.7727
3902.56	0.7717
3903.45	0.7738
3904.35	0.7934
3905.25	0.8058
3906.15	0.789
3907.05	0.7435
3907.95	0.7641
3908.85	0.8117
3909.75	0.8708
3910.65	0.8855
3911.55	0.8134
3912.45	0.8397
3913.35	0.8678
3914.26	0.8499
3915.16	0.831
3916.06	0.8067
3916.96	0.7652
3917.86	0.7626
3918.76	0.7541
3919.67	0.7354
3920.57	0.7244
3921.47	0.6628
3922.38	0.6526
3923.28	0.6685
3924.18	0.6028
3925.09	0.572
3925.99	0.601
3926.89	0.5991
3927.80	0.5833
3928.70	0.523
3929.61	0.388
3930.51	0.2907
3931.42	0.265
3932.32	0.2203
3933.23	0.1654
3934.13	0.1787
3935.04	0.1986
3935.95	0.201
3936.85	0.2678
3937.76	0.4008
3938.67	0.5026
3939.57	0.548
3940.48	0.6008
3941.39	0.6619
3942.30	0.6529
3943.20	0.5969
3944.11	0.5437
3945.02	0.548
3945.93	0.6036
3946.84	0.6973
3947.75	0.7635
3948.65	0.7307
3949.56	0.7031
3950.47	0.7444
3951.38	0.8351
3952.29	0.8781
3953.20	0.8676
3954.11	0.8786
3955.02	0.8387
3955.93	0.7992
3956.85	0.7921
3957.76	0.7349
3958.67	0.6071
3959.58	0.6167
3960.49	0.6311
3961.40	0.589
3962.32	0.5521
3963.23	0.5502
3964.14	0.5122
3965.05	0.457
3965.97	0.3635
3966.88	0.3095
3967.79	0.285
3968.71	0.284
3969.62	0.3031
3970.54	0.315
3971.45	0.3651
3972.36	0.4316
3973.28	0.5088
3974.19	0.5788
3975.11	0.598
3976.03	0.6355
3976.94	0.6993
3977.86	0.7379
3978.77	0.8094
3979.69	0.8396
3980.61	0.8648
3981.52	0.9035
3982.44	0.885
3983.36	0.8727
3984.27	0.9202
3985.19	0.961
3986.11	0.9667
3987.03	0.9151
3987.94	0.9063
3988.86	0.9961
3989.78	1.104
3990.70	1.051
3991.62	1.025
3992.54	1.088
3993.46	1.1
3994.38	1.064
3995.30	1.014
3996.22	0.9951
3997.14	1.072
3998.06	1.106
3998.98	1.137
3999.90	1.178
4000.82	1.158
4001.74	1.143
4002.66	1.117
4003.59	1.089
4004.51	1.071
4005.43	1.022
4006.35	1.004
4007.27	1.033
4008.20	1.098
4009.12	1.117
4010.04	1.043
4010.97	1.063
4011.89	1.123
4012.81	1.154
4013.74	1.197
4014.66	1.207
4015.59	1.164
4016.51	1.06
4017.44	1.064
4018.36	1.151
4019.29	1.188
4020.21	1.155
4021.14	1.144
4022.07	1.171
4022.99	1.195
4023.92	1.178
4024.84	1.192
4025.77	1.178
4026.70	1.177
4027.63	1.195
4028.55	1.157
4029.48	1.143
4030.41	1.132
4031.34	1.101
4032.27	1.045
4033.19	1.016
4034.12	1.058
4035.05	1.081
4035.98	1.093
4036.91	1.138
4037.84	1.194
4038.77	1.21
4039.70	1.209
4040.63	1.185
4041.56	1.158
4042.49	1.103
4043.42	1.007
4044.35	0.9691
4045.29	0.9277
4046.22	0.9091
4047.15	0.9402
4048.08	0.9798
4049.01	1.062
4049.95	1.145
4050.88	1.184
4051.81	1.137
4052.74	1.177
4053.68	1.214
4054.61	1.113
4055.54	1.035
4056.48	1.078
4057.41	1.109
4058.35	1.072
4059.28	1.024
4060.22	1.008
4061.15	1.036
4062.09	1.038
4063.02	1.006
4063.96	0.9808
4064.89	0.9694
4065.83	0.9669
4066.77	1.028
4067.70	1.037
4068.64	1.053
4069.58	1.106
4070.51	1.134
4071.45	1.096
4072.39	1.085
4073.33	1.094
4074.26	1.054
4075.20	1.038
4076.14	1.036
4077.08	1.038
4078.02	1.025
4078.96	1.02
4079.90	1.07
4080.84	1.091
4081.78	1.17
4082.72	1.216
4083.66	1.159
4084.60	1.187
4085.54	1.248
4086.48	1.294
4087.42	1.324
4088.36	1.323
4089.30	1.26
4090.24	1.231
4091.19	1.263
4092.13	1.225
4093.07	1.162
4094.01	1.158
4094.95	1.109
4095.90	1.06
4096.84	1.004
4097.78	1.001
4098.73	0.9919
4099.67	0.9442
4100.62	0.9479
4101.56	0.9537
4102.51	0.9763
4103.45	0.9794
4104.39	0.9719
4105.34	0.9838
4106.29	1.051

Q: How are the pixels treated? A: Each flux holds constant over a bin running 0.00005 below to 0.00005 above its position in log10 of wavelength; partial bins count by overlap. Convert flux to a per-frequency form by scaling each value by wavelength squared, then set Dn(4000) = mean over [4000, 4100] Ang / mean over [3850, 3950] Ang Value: 2.0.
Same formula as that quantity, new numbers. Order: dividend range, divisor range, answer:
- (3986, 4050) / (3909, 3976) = 1.93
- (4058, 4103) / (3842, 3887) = 2.28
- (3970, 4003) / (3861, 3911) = 1.45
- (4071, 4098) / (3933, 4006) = 1.65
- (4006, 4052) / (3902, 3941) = 1.91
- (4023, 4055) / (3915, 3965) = 1.95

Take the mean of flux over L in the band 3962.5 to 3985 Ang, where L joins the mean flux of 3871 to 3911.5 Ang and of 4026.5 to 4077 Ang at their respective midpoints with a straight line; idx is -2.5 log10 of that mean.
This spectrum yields 0.445 mag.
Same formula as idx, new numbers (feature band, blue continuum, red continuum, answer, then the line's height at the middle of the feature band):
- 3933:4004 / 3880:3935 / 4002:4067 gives 0.221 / 0.872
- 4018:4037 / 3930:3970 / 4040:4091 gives -0.242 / 0.911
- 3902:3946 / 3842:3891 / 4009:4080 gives 0.152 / 0.717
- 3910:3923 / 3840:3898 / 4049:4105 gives -0.147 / 0.684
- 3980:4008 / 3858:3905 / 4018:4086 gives -0.103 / 0.932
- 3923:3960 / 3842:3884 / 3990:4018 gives 0.430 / 0.843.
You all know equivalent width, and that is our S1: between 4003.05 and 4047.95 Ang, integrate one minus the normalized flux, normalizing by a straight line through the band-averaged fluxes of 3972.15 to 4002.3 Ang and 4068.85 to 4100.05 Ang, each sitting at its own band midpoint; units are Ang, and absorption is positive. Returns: -4.7 Ang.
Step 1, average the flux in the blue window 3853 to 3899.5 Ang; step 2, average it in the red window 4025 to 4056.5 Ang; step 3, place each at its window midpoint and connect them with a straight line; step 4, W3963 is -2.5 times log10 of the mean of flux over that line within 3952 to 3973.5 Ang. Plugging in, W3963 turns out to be 0.450 mag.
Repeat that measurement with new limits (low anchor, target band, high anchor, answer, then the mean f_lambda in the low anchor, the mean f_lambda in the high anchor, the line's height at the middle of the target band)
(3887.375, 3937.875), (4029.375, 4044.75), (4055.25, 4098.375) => -0.12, 0.656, 1.1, 0.995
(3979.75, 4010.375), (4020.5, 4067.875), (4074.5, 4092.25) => 0.01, 1.03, 1.17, 1.11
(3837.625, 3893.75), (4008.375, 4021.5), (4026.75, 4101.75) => -0.18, 0.536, 1.1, 0.956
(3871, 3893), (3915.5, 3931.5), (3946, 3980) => -0.04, 0.573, 0.616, 0.595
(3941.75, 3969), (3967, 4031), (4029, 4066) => -0.13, 0.634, 1.07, 0.843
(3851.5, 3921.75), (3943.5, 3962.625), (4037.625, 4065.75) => 0.15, 0.645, 1.07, 0.816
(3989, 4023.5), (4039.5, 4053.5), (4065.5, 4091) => 0.04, 1.1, 1.13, 1.12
